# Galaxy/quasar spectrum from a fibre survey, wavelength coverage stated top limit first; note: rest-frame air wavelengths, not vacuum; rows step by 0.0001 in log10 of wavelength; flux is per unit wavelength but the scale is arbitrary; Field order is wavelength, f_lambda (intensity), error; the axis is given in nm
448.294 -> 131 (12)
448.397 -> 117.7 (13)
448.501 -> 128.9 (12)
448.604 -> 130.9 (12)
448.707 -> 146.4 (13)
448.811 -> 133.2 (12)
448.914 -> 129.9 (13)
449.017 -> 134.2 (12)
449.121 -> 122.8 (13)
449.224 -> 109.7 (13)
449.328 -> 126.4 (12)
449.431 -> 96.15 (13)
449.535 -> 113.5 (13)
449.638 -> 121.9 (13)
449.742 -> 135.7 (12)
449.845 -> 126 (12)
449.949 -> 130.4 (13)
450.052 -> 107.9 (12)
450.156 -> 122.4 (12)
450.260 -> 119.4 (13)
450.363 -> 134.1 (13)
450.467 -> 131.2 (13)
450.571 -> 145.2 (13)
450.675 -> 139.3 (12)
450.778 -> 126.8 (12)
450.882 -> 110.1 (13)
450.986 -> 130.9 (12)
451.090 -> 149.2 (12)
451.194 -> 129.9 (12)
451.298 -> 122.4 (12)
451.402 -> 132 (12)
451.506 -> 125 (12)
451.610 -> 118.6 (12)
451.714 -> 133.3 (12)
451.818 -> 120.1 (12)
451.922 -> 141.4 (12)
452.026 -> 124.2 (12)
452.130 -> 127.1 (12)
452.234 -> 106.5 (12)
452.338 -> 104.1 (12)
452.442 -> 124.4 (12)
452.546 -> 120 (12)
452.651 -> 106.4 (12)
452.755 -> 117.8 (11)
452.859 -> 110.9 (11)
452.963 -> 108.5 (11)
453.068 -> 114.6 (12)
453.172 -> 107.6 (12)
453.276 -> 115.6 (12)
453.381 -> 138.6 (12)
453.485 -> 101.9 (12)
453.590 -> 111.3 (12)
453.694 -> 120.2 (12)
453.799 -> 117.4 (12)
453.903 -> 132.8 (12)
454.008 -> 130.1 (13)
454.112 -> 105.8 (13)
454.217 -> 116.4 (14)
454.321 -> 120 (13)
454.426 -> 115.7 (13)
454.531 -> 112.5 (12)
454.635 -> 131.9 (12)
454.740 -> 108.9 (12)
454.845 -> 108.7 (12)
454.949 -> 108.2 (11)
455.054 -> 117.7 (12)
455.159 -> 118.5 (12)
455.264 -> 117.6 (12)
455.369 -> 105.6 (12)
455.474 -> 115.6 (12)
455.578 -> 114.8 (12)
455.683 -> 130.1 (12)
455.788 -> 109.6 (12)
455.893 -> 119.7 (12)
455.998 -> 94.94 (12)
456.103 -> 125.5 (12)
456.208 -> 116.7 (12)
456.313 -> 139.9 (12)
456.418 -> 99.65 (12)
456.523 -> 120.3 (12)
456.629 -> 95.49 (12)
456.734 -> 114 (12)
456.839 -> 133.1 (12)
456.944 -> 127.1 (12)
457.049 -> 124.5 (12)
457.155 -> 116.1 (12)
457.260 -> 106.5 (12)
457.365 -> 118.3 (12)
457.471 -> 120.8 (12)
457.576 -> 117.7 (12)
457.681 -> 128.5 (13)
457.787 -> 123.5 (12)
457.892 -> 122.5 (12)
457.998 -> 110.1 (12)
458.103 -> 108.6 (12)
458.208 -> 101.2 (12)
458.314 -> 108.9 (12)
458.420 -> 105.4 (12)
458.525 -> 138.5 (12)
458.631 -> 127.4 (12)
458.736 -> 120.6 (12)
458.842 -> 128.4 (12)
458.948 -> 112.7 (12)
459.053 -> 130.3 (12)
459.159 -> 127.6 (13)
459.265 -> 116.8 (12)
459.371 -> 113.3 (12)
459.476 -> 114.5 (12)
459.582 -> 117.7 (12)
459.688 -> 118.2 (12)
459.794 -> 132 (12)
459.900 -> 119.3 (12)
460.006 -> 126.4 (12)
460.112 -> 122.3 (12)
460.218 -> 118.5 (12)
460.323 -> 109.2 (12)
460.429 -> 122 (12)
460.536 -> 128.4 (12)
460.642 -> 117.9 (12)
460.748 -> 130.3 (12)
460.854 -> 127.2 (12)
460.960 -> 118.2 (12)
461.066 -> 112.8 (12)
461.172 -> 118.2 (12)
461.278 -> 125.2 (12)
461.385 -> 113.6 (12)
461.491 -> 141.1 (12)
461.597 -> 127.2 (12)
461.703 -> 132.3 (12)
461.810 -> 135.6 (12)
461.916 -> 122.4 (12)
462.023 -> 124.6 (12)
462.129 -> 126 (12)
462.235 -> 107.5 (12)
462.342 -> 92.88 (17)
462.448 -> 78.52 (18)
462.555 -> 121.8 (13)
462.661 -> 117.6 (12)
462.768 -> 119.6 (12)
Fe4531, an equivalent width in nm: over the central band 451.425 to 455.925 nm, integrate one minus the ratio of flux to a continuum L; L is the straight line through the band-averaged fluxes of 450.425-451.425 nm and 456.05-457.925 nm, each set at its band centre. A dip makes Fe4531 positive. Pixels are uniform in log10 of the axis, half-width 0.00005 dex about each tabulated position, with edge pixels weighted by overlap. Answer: 0.30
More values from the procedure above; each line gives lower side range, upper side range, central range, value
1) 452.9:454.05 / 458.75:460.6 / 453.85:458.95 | 0.084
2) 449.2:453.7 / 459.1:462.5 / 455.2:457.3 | 0.078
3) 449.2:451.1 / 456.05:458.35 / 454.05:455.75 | 0.059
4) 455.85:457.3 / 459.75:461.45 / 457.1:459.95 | 0.007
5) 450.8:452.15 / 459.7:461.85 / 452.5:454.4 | 0.159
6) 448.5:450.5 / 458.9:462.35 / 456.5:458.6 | 0.093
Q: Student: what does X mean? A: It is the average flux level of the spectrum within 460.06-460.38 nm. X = 117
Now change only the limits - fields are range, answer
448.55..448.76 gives 138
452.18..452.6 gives 114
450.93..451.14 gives 139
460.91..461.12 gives 116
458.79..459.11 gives 124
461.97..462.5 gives 106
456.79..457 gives 130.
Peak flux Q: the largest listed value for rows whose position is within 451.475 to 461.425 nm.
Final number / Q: 141.4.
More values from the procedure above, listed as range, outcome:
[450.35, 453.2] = 149.2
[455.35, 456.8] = 139.9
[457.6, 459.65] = 138.5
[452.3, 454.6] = 138.6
